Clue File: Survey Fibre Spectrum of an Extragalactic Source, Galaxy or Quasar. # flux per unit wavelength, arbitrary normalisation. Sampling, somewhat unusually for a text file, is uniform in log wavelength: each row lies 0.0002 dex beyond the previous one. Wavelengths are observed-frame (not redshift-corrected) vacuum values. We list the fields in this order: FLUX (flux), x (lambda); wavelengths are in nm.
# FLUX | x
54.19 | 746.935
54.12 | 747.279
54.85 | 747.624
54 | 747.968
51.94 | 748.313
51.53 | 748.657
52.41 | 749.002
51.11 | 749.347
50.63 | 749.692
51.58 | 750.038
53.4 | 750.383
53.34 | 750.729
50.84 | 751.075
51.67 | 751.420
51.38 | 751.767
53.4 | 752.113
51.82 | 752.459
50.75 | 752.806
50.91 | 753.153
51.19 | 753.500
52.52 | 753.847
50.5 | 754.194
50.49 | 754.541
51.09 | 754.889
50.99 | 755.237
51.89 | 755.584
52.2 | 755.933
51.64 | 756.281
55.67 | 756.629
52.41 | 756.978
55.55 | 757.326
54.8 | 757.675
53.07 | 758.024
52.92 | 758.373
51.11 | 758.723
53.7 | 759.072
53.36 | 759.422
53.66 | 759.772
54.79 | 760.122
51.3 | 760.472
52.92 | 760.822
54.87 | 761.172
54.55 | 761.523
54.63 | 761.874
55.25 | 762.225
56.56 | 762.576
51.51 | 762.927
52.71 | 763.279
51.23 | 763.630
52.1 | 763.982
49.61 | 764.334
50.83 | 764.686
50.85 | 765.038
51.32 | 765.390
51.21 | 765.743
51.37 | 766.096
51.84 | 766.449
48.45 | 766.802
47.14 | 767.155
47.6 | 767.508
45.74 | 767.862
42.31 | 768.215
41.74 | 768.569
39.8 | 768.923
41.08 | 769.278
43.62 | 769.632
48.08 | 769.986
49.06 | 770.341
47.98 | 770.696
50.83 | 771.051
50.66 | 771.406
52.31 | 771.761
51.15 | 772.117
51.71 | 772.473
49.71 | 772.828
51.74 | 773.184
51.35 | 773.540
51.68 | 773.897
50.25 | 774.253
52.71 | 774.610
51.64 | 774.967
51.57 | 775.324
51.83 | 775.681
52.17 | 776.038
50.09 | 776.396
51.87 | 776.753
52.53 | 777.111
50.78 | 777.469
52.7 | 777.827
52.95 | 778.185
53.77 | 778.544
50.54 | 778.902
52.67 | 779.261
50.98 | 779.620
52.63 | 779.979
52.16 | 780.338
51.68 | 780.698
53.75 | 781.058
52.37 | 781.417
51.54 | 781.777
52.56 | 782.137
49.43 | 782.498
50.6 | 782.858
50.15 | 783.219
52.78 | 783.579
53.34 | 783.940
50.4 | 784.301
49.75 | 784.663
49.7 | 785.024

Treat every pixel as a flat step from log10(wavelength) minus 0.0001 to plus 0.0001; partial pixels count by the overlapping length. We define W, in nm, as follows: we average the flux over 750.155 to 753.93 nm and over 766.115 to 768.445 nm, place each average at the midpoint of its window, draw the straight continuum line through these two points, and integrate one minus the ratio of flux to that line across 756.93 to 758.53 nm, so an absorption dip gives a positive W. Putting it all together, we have -0.116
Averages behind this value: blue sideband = 51.9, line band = 53.9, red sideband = 47.3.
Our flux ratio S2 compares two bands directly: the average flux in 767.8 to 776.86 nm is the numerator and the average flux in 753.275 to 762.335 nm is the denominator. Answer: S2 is 0.93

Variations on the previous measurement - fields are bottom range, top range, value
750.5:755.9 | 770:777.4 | 0.99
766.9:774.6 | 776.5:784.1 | 1.08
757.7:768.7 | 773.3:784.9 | 1.01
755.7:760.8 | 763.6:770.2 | 0.89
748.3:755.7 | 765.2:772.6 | 0.93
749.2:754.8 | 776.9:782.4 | 1.01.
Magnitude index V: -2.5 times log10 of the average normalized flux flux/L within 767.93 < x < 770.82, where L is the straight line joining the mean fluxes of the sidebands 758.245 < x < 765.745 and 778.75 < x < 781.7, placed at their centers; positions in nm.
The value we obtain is 0.19 mag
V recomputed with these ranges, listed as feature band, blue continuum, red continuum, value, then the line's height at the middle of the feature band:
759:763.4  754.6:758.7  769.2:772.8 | -0.05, 51.6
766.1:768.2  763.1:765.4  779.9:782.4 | 0.07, 51.4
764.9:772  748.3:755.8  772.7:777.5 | 0.08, 51.5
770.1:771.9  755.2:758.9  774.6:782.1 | 0.05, 52.4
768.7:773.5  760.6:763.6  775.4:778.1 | 0.09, 52.6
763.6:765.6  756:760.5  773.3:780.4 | 0.04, 52.9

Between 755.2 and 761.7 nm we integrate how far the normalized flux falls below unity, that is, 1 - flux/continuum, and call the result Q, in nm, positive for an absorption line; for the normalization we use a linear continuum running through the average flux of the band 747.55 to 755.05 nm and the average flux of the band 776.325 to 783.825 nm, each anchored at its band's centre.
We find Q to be -0.179 nm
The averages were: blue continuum 51.8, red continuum 51.9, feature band 53.3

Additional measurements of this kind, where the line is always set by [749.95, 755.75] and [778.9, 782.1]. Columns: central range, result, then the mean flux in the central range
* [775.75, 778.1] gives 0.015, 51.8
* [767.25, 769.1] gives 0.296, 43.6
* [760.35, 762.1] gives -0.067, 53.8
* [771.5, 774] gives 0.032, 51.3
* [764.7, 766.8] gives 0.034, 51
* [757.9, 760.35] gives -0.068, 53.2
